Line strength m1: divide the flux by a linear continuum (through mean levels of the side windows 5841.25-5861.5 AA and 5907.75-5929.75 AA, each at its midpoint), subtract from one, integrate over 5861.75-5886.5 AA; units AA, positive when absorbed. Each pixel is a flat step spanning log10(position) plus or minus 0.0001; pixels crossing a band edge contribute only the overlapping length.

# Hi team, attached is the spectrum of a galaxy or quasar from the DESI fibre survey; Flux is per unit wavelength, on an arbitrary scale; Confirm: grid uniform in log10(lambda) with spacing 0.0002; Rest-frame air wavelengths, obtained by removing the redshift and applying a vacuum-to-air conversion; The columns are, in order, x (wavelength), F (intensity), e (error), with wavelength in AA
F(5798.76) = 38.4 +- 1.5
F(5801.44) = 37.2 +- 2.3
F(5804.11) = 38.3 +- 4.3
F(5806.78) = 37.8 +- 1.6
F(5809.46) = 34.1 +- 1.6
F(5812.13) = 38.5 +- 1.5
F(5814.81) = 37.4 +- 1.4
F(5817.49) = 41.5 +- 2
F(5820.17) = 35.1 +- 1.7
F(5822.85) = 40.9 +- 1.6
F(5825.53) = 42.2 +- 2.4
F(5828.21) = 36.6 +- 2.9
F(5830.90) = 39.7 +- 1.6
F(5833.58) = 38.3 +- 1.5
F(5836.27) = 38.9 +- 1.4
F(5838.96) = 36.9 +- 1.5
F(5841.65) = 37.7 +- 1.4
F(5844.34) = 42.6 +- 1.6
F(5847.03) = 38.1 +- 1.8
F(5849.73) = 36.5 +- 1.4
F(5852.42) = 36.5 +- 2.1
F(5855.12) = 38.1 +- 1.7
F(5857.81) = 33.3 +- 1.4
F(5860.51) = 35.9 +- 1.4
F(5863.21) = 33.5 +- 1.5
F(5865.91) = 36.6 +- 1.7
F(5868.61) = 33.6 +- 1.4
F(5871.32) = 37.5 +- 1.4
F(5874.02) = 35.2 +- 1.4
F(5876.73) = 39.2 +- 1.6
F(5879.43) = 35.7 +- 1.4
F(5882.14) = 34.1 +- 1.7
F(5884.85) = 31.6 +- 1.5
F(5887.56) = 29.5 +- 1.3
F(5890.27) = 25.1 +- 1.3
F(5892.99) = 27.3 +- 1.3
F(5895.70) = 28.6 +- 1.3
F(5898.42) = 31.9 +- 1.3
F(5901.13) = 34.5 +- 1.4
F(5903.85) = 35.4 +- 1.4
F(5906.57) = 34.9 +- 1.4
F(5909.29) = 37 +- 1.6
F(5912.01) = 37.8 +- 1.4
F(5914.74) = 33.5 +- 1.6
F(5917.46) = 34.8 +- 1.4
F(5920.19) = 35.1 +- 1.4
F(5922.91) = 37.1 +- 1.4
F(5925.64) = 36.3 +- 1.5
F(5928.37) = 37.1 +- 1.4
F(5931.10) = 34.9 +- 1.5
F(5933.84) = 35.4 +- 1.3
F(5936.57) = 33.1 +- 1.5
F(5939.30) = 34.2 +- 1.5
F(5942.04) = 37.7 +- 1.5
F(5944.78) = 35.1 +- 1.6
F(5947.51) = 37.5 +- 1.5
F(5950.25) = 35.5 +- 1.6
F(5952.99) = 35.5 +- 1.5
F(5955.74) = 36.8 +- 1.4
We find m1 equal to 1.2 AA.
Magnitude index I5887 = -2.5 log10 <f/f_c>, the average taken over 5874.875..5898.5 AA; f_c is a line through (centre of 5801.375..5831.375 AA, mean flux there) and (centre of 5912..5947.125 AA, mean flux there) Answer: 0.16 mag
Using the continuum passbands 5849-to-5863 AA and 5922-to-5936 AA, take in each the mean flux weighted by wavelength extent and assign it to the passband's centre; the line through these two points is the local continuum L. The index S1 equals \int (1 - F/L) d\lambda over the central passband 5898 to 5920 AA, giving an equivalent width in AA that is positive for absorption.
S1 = 0.5 AA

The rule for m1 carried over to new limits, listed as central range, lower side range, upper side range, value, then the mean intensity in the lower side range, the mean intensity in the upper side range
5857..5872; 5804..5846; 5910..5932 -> 1.0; 38.5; 35.9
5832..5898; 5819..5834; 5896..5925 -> 3.9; 38.9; 35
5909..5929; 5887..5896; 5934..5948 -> -2.6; 27.3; 35.4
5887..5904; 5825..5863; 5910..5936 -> 3.0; 37.7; 35.7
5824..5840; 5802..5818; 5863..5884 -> -0.8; 37.7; 35.7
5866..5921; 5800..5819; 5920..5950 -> 4.2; 37.8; 35.8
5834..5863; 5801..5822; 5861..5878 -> -0.6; 37.6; 35.9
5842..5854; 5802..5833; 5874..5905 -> -0.9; 38.4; 32.2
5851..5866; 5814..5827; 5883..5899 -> -0.8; 39.5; 29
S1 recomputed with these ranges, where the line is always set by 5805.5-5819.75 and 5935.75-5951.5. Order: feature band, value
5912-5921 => 0.3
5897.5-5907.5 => 0.6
